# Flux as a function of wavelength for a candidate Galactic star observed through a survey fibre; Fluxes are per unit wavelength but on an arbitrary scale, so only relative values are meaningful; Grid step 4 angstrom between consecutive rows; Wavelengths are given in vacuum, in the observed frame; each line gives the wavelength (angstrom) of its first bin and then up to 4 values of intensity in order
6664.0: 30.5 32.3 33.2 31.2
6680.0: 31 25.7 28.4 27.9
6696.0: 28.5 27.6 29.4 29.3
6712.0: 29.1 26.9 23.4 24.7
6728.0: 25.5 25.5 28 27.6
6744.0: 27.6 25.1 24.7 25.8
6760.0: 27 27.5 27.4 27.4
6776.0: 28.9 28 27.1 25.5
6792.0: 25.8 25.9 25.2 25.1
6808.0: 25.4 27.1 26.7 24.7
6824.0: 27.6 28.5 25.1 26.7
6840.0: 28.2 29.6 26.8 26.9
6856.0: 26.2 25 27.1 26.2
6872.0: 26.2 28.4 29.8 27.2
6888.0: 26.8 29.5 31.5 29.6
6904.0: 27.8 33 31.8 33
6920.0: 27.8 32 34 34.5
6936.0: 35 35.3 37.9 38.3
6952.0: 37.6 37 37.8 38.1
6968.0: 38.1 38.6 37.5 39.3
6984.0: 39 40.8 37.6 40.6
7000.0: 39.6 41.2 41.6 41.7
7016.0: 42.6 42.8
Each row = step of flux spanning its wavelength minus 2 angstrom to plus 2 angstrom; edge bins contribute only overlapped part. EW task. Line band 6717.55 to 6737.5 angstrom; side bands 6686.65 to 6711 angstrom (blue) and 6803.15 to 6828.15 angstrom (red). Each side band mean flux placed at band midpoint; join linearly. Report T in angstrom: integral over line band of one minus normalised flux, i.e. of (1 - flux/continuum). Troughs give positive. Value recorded 1.86 angstrom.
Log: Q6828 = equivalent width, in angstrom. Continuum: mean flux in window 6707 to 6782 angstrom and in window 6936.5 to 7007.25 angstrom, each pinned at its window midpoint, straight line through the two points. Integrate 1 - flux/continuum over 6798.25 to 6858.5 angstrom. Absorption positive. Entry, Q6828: 8.6 angstrom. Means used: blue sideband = 26.8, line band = 26.6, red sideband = 38.5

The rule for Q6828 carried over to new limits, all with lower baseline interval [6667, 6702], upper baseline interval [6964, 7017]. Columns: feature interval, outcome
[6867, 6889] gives 5.2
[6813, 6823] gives 2.3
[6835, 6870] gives 8.1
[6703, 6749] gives 6.0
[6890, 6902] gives 2.1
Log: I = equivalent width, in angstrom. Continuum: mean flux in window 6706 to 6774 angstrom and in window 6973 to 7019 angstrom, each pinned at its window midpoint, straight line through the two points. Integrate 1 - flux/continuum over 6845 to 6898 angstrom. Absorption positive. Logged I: 9.53 angstrom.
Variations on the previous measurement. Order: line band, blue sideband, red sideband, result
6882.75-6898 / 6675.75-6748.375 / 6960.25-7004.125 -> 2.72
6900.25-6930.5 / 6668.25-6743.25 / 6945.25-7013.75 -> 4.30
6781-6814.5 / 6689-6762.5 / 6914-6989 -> 4.41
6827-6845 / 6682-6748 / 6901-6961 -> 2.06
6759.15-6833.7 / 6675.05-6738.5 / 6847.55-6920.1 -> 3.76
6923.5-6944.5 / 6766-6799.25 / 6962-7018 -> 0.89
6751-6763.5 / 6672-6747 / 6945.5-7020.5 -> 1.54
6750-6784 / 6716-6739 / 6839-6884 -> -1.24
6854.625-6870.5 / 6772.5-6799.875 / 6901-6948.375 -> 2.18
